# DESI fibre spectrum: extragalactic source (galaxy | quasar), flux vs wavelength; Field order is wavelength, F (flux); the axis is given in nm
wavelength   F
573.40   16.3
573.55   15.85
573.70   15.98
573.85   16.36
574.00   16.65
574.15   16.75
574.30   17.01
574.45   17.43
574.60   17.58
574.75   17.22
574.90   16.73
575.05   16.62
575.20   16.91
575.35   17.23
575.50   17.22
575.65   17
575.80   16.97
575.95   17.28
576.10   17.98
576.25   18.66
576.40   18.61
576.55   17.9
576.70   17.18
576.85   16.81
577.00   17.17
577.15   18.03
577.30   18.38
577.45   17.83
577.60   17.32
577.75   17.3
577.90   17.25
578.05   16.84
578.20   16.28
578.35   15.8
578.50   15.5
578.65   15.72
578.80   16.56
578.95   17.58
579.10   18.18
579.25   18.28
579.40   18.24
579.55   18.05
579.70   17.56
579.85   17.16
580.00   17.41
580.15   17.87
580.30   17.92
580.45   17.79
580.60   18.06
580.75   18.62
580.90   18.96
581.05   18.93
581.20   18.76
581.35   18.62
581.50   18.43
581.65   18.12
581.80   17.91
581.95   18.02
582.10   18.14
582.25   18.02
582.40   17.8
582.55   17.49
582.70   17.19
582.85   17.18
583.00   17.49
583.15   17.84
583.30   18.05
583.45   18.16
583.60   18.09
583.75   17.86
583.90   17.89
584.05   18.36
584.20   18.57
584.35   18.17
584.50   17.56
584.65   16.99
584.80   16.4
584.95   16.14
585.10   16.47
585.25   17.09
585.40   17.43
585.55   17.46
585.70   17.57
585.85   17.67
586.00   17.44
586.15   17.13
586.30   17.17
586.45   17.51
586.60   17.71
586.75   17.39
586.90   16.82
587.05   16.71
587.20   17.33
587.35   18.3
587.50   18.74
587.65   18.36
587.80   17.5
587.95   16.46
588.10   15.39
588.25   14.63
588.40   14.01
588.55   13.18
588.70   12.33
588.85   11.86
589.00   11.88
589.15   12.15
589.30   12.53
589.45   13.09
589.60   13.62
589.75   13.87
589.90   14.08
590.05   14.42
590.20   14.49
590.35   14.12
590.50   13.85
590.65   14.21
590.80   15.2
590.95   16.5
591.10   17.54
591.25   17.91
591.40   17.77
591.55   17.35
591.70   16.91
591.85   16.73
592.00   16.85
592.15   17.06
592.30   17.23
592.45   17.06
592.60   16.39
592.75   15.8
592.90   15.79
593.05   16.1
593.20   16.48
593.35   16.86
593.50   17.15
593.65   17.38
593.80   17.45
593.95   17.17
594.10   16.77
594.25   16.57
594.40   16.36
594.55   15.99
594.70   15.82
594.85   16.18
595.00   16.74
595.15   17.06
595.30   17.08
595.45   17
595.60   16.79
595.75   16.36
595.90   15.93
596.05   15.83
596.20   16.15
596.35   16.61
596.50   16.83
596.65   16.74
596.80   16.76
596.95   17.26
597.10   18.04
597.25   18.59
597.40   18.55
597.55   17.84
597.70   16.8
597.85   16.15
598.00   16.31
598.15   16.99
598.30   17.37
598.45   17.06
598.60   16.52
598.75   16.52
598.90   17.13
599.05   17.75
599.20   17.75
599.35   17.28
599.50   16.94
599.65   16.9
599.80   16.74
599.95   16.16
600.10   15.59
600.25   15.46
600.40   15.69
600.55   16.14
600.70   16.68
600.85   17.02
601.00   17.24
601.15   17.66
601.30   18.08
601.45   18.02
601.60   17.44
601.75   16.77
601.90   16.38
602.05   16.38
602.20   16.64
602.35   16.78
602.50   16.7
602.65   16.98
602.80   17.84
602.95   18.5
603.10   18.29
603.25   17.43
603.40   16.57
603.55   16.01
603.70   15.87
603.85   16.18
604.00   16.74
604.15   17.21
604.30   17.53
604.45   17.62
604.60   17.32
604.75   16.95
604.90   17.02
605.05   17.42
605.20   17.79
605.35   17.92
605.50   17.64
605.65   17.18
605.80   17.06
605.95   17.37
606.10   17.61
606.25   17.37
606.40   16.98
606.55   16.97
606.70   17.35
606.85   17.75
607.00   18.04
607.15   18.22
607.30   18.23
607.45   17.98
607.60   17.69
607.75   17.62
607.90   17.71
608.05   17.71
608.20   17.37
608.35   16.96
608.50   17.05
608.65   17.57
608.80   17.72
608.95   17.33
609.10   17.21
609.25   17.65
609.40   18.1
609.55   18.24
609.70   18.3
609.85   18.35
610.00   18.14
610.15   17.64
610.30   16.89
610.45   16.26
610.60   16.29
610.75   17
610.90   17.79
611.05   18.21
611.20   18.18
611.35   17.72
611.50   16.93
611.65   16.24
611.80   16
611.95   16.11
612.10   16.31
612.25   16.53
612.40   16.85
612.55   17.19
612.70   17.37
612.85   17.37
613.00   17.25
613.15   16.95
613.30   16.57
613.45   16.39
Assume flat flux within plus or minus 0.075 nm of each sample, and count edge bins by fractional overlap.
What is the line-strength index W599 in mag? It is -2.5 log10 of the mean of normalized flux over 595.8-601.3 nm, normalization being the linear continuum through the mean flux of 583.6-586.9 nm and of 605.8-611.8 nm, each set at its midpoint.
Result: 0.04 mag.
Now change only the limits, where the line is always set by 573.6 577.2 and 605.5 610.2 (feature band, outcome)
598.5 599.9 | 0.03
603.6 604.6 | 0.04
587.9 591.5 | 0.21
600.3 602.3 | 0.04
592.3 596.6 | 0.06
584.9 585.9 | 0.01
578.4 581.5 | -0.03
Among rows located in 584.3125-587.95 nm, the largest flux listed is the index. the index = 18.74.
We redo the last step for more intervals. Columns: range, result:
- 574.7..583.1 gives 18.96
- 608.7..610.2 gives 18.35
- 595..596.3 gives 17.08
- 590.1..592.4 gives 17.91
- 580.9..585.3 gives 18.93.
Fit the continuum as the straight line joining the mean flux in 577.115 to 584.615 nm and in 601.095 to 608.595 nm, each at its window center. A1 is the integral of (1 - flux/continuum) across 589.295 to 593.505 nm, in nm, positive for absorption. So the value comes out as 0.42 nm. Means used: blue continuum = 17.7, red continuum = 17.3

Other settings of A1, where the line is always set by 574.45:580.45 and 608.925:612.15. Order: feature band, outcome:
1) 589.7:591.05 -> 0.213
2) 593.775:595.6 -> 0.070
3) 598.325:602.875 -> 0.117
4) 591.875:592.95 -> 0.044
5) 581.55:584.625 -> -0.097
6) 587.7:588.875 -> 0.185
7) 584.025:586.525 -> 0.000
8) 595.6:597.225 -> 0.058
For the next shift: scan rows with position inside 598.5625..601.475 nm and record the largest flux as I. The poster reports 18.08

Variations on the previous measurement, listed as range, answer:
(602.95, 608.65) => 18.5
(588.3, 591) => 16.5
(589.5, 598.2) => 18.59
